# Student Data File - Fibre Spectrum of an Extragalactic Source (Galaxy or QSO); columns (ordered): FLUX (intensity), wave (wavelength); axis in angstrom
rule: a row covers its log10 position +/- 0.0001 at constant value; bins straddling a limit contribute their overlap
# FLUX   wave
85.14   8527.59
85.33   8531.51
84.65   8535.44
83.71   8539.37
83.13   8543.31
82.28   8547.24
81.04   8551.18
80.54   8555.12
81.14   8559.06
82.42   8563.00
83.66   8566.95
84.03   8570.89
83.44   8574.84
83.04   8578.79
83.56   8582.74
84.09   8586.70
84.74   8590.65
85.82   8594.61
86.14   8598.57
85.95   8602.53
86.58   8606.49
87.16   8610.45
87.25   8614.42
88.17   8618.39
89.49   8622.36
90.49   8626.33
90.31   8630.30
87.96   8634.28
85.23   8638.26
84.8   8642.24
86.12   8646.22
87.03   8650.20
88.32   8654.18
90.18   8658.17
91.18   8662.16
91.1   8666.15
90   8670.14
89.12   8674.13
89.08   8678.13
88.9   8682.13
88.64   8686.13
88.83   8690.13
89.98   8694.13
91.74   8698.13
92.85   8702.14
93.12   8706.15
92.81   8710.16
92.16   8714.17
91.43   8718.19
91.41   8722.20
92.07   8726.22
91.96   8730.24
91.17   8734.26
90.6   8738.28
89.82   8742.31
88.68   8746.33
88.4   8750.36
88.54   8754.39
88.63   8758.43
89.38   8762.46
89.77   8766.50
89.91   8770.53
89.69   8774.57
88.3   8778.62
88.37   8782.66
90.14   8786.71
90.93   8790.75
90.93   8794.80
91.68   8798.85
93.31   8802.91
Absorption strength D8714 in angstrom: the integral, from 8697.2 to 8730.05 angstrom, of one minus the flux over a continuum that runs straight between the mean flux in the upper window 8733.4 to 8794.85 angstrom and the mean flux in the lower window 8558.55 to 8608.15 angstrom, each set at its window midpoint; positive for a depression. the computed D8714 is -1.5 angstrom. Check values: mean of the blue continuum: 84.3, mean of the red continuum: 89.5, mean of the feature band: 92.2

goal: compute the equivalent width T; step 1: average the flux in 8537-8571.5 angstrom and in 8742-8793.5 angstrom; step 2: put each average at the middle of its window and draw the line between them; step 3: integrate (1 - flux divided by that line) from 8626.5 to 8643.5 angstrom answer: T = -0.5 angstrom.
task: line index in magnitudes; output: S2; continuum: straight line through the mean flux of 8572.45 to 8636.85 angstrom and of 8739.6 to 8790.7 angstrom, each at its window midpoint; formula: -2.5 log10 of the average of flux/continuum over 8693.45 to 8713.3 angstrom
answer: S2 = -0.05 mag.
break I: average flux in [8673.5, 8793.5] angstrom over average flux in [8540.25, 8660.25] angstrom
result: 1.1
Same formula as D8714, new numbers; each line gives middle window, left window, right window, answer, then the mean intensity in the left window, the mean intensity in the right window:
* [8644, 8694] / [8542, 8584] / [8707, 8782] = -1.15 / 82.6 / 90.3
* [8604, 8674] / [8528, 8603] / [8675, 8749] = -0.89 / 83.6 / 90.8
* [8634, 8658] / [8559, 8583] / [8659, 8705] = 0.32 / 83.2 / 90.2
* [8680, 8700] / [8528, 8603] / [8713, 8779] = -0.34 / 83.6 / 90.1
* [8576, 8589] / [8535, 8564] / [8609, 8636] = 0.24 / 82.2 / 88.7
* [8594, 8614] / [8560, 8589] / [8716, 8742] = -0.36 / 83.4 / 91.3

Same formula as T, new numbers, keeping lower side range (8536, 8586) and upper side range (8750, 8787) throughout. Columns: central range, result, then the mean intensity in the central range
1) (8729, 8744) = -0.5 angstrom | 90.9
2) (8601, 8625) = -0.9 angstrom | 87.6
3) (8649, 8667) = -0.8 angstrom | 89.6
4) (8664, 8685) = -0.8 angstrom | 89.6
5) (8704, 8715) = -0.7 angstrom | 92.8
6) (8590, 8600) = -0.2 angstrom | 85.6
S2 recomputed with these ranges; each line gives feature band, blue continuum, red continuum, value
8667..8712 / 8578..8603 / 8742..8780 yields -0.04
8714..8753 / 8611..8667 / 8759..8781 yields -0.02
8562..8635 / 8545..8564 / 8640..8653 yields -0.03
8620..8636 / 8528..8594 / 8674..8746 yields -0.04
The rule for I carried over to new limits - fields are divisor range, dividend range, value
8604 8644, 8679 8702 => 1.02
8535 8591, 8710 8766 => 1.09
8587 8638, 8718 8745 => 1.04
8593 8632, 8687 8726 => 1.04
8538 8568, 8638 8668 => 1.07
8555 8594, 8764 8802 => 1.08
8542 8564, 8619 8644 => 1.08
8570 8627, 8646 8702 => 1.04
